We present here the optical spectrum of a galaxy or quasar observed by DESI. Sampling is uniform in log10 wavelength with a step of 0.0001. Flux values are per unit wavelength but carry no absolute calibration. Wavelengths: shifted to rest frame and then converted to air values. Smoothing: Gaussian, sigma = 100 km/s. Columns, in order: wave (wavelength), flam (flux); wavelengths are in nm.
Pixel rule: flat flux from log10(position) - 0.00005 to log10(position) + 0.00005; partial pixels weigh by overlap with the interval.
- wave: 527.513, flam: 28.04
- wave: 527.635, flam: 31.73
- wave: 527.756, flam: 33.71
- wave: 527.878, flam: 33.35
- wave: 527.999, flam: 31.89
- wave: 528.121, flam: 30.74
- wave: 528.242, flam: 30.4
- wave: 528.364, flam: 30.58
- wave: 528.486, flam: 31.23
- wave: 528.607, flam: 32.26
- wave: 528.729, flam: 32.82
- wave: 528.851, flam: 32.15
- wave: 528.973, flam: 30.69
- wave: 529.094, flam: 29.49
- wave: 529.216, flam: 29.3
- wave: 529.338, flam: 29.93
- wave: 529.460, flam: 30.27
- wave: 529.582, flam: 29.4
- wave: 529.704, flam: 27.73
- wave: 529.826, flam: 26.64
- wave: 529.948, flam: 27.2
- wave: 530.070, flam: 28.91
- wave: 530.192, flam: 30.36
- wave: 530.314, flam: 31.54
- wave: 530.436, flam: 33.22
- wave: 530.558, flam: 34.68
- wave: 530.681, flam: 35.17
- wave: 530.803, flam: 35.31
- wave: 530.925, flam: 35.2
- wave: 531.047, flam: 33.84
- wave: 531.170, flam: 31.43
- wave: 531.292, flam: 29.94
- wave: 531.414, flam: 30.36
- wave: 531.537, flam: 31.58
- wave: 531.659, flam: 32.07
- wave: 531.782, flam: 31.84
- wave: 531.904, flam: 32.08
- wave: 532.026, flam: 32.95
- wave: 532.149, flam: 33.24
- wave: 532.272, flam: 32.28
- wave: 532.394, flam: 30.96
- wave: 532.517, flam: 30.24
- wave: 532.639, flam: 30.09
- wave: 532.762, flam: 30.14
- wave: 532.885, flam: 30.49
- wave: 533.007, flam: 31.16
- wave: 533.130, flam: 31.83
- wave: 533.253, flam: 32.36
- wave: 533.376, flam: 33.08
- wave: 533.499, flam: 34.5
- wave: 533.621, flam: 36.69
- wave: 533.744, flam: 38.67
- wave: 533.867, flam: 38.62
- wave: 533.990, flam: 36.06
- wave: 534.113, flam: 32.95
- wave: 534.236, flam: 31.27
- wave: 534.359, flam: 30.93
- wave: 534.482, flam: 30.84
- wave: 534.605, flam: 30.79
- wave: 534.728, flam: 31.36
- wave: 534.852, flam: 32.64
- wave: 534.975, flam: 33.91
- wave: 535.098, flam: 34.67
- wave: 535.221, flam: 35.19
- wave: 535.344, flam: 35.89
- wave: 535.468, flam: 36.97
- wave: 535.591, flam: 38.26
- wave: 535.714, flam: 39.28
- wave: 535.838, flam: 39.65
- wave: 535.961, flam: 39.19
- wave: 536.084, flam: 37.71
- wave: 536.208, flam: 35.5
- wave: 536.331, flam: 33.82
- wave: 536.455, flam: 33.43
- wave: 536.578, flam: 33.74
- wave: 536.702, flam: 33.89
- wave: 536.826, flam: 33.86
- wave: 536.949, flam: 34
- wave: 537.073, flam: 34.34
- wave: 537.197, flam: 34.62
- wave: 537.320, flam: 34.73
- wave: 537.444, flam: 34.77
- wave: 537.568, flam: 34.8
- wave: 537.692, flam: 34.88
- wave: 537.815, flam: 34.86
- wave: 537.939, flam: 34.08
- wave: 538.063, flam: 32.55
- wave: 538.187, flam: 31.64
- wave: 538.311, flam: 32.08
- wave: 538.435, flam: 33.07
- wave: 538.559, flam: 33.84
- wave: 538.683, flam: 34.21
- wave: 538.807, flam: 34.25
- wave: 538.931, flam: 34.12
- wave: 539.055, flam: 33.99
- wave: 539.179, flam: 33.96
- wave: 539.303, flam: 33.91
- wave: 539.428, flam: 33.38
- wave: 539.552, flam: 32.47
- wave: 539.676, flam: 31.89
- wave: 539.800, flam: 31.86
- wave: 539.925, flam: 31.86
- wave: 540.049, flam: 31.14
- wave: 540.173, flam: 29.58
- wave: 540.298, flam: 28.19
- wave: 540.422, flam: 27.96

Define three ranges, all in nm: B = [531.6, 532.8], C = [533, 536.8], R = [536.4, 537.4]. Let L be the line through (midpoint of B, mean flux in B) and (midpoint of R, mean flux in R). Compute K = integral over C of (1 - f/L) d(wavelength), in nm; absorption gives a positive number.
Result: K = -0.192 nm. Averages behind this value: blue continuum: 31.6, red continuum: 34.1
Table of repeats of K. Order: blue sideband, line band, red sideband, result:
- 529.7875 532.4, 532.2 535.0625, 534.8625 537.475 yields 0.09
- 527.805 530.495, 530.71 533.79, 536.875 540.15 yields -0.10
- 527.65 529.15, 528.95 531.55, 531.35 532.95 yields 0.04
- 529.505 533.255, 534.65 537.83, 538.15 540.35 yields -0.31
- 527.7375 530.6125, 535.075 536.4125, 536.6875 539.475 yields -0.16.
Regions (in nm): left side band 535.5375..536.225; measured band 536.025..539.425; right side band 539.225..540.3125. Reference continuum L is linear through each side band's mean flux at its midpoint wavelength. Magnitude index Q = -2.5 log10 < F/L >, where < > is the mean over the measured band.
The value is 0.036 mag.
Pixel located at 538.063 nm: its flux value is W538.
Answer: 32.55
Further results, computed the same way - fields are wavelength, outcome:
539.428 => 33.38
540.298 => 28.19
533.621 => 36.69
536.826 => 33.86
